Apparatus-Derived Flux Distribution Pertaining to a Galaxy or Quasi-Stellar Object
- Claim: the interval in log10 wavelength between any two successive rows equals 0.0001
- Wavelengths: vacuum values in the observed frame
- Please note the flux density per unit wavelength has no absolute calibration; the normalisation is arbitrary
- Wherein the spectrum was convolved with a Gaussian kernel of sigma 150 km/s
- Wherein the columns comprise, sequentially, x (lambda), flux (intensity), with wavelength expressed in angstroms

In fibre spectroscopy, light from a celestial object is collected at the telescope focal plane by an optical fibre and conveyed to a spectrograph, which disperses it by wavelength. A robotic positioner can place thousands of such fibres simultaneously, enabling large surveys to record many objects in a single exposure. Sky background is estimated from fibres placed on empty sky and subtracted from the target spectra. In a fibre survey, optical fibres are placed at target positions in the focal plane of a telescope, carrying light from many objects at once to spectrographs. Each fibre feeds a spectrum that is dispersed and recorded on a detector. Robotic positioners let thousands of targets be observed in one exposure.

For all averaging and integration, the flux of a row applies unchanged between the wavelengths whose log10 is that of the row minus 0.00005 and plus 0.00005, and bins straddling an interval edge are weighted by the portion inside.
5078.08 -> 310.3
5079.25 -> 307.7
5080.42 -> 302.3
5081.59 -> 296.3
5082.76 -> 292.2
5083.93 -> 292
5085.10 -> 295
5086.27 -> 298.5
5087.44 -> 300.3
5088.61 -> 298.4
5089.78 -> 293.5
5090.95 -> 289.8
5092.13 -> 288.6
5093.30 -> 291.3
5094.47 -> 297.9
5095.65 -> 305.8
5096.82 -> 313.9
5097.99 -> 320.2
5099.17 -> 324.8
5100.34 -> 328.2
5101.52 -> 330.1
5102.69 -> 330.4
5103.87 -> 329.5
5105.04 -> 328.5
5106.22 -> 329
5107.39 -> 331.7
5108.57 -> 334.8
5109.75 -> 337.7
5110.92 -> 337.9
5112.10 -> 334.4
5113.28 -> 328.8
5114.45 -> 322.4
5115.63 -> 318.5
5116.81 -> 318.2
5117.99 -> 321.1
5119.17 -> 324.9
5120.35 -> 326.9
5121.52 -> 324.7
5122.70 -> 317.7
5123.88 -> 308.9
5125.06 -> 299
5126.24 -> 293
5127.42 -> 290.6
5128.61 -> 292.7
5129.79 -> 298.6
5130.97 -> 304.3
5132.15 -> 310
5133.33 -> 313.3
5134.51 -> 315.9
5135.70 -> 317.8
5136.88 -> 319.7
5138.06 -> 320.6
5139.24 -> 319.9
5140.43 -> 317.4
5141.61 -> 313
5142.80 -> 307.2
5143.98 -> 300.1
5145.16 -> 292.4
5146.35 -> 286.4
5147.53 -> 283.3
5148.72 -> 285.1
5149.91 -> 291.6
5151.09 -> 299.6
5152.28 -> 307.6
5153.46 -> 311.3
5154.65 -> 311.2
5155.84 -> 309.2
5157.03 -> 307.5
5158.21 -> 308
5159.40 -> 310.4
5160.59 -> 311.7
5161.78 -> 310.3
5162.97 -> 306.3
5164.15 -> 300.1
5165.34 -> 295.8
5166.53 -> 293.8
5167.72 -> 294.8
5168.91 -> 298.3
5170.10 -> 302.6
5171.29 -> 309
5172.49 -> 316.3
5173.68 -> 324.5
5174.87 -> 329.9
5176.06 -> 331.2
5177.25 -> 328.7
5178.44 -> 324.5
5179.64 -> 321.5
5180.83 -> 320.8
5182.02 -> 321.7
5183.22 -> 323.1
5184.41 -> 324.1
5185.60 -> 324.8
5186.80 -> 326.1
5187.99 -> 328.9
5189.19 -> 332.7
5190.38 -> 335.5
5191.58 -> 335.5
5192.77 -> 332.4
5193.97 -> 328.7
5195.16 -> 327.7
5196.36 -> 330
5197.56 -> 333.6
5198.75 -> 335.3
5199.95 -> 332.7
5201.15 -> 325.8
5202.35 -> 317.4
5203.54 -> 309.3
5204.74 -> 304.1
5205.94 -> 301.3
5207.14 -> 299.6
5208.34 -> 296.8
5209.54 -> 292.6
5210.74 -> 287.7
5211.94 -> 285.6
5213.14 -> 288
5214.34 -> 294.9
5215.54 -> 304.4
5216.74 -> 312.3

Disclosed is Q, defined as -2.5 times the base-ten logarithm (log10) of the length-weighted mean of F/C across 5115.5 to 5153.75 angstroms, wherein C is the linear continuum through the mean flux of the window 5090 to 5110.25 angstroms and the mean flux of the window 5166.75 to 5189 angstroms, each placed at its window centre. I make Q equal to 0.04 mag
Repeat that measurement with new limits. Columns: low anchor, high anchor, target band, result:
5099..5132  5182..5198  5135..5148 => 0.05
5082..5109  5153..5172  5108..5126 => -0.05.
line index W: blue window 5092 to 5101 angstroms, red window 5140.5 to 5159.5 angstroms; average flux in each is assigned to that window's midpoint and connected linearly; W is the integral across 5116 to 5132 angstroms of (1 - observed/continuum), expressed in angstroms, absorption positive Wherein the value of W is -0.2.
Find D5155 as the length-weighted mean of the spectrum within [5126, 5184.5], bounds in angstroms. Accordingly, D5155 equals 308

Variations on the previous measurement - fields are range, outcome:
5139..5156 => 302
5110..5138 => 315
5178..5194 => 327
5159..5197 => 319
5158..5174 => 305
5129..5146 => 310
